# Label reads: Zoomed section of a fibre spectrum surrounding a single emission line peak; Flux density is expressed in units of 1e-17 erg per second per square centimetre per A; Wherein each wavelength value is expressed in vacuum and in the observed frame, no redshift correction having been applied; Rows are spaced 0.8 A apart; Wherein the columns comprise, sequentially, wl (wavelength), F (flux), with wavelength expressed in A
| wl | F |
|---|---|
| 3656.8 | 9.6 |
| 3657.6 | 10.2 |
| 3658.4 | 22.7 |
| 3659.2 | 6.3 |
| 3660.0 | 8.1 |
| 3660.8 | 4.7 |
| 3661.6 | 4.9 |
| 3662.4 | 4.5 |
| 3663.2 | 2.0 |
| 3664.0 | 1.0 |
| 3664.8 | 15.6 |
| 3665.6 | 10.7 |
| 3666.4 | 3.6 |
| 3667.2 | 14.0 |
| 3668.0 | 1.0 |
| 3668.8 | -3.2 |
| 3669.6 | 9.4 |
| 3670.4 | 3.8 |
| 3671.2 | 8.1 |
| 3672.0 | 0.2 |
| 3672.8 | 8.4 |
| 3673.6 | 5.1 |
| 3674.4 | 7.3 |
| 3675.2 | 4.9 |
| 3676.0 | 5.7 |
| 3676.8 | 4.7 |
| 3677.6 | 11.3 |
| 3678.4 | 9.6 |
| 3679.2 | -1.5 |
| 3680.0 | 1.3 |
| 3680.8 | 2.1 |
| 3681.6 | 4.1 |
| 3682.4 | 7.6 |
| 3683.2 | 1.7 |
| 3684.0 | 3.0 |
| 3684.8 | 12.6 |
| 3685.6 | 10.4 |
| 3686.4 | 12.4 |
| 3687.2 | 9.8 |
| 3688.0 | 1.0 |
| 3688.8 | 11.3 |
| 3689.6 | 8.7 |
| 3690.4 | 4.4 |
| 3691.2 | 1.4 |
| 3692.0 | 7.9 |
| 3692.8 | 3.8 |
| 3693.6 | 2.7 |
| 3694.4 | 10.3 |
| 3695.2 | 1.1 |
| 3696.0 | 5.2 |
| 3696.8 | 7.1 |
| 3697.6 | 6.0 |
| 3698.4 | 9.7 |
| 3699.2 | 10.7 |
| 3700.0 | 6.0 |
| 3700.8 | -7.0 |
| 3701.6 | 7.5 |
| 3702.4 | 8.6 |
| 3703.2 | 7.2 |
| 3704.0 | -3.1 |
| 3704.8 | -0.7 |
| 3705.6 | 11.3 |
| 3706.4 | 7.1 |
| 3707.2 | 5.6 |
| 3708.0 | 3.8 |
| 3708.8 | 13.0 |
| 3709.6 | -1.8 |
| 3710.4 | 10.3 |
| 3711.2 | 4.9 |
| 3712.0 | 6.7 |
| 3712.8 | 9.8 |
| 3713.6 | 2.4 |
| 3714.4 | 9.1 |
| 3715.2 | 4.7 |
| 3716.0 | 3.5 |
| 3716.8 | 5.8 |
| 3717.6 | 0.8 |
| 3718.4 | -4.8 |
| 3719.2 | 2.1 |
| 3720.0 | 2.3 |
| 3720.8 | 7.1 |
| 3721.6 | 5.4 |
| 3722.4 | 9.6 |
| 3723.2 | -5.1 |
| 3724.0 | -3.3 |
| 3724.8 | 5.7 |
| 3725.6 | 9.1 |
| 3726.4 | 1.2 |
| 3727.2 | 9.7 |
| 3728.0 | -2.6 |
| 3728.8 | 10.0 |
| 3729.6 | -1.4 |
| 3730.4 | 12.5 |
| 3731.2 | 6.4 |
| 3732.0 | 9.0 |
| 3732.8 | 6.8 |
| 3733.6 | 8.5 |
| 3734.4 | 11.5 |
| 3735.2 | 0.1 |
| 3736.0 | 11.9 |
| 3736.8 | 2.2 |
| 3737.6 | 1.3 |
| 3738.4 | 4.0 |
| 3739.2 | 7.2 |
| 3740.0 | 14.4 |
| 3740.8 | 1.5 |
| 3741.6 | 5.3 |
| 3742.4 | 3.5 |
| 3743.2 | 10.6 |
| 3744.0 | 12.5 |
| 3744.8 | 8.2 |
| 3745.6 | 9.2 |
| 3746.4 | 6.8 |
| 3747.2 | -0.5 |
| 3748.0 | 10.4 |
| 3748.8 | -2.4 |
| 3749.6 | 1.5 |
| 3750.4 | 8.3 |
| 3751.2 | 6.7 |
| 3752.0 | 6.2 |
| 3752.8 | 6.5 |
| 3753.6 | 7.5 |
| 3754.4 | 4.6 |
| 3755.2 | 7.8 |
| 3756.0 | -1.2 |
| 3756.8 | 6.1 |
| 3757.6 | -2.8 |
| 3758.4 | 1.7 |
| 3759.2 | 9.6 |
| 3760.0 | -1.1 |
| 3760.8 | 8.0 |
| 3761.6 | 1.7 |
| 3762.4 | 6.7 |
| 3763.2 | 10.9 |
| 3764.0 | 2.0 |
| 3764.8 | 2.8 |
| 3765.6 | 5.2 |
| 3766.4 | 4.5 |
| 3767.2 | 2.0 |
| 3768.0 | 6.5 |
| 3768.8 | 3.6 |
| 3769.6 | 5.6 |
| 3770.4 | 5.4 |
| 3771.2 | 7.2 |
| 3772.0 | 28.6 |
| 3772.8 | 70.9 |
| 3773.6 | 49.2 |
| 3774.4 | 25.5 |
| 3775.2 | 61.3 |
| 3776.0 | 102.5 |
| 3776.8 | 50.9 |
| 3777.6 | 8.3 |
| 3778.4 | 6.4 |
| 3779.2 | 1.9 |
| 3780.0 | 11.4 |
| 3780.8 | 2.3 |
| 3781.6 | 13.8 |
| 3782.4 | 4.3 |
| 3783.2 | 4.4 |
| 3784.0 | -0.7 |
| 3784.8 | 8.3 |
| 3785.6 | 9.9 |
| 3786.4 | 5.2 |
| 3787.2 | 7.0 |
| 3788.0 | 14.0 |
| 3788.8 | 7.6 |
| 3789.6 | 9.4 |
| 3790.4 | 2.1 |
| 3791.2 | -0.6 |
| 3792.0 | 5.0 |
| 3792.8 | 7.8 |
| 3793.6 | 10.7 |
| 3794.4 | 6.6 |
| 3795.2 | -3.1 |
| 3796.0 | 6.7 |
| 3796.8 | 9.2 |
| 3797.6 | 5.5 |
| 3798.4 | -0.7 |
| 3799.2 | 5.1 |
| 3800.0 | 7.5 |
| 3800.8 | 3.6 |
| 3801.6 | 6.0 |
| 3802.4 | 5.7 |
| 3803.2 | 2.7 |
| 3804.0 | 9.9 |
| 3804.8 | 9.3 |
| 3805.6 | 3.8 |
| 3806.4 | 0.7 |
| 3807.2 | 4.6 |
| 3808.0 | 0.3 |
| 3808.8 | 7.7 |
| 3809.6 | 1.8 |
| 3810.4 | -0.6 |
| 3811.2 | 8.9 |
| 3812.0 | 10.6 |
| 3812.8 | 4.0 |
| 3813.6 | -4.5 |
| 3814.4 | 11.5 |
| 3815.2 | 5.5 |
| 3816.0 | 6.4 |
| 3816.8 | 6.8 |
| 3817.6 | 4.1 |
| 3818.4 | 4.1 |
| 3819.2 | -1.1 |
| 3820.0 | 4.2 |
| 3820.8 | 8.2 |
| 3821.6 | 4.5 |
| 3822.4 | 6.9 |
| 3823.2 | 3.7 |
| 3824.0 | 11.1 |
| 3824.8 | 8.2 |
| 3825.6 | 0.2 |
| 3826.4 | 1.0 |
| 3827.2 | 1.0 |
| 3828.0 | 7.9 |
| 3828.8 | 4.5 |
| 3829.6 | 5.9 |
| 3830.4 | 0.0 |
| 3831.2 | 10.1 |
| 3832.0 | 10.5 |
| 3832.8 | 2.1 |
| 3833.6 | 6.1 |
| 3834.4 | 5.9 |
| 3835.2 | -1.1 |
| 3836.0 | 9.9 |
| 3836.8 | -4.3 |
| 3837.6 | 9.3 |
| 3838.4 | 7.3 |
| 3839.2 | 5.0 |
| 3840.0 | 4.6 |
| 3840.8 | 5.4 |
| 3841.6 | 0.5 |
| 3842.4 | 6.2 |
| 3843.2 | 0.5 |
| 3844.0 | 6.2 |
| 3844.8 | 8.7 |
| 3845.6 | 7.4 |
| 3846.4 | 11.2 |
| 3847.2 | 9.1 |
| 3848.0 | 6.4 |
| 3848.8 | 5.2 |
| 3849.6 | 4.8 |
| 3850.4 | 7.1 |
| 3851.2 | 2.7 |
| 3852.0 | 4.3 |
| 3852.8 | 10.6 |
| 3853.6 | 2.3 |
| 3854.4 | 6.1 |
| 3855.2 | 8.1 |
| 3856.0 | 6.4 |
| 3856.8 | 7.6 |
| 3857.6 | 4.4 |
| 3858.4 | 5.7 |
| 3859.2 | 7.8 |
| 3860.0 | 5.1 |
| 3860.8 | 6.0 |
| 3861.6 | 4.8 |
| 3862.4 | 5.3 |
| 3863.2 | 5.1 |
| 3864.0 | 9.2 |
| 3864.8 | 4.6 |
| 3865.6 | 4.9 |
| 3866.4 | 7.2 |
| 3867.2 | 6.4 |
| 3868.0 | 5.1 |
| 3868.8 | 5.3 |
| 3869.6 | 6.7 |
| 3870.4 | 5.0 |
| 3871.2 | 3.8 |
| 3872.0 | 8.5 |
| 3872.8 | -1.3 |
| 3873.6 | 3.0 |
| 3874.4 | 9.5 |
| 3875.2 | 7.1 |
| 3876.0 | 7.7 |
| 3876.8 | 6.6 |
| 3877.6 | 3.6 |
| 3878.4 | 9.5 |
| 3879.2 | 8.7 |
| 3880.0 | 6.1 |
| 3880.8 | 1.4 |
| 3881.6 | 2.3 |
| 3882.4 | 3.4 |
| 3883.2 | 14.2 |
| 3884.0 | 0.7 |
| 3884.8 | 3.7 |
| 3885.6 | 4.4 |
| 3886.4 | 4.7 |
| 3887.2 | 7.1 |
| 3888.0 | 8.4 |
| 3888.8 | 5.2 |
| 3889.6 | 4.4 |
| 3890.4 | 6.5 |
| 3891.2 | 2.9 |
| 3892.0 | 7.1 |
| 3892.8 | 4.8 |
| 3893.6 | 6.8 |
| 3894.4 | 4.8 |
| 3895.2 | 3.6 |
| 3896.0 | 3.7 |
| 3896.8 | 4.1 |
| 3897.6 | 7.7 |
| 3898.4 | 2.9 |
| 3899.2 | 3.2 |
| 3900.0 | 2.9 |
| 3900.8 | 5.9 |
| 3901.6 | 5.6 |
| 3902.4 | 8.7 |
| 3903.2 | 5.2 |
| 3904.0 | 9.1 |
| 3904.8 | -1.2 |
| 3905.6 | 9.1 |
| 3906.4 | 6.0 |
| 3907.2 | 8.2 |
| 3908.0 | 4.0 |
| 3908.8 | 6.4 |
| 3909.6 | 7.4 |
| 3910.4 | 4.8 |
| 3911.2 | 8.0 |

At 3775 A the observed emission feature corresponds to [O II] 3727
